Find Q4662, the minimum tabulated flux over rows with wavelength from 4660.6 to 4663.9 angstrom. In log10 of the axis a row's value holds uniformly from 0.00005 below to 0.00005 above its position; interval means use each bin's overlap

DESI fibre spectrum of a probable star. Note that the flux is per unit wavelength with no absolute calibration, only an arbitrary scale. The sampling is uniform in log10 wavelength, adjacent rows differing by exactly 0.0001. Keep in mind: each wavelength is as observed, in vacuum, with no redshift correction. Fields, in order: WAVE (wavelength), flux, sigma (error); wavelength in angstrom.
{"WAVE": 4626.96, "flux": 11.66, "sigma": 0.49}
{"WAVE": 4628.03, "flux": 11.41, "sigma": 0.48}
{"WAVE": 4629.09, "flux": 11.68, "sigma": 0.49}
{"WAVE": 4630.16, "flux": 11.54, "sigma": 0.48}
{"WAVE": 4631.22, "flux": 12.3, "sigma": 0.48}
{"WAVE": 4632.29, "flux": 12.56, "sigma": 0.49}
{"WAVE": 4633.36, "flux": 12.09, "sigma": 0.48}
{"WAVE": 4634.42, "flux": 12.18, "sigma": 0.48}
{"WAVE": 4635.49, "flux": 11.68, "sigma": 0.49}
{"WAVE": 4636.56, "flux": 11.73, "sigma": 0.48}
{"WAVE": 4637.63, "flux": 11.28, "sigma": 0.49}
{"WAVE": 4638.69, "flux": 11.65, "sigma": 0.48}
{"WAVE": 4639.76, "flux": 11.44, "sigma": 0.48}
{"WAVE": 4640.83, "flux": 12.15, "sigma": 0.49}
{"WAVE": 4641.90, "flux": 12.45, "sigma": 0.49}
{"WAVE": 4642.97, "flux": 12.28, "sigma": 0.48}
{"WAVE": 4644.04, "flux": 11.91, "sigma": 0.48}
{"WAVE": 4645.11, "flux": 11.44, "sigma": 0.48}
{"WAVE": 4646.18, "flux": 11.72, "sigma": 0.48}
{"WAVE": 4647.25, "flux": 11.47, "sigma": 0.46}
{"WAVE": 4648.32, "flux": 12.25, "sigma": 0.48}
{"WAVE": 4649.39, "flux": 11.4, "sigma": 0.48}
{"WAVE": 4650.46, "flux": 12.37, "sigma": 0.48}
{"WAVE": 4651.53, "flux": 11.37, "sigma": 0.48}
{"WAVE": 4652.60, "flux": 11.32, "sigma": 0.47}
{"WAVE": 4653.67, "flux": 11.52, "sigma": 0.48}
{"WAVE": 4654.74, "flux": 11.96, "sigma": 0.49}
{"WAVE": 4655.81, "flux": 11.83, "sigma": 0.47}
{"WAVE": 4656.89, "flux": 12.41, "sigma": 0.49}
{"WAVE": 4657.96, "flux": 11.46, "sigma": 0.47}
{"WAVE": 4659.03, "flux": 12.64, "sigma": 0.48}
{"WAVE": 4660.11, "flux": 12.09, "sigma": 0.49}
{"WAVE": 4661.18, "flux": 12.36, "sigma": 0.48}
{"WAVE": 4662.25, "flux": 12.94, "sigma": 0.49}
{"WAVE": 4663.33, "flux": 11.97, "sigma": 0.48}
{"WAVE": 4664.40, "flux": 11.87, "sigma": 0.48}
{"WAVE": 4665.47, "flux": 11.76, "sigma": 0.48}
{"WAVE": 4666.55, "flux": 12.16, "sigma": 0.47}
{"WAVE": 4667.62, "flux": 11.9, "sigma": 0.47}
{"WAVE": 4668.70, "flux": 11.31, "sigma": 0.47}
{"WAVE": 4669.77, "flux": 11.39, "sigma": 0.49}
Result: 11.97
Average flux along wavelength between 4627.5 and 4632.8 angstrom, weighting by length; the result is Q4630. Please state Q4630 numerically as 11.9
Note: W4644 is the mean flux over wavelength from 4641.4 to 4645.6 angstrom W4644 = 12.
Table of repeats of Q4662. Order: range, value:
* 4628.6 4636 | 11.54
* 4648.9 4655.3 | 11.32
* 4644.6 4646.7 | 11.44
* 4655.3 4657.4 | 11.83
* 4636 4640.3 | 11.28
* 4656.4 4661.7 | 11.46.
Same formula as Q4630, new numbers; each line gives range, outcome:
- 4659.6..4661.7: 12.2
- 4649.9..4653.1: 11.7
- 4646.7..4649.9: 11.7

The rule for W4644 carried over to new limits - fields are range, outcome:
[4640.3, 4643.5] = 12.3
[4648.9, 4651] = 11.9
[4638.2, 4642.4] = 11.9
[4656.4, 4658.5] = 12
